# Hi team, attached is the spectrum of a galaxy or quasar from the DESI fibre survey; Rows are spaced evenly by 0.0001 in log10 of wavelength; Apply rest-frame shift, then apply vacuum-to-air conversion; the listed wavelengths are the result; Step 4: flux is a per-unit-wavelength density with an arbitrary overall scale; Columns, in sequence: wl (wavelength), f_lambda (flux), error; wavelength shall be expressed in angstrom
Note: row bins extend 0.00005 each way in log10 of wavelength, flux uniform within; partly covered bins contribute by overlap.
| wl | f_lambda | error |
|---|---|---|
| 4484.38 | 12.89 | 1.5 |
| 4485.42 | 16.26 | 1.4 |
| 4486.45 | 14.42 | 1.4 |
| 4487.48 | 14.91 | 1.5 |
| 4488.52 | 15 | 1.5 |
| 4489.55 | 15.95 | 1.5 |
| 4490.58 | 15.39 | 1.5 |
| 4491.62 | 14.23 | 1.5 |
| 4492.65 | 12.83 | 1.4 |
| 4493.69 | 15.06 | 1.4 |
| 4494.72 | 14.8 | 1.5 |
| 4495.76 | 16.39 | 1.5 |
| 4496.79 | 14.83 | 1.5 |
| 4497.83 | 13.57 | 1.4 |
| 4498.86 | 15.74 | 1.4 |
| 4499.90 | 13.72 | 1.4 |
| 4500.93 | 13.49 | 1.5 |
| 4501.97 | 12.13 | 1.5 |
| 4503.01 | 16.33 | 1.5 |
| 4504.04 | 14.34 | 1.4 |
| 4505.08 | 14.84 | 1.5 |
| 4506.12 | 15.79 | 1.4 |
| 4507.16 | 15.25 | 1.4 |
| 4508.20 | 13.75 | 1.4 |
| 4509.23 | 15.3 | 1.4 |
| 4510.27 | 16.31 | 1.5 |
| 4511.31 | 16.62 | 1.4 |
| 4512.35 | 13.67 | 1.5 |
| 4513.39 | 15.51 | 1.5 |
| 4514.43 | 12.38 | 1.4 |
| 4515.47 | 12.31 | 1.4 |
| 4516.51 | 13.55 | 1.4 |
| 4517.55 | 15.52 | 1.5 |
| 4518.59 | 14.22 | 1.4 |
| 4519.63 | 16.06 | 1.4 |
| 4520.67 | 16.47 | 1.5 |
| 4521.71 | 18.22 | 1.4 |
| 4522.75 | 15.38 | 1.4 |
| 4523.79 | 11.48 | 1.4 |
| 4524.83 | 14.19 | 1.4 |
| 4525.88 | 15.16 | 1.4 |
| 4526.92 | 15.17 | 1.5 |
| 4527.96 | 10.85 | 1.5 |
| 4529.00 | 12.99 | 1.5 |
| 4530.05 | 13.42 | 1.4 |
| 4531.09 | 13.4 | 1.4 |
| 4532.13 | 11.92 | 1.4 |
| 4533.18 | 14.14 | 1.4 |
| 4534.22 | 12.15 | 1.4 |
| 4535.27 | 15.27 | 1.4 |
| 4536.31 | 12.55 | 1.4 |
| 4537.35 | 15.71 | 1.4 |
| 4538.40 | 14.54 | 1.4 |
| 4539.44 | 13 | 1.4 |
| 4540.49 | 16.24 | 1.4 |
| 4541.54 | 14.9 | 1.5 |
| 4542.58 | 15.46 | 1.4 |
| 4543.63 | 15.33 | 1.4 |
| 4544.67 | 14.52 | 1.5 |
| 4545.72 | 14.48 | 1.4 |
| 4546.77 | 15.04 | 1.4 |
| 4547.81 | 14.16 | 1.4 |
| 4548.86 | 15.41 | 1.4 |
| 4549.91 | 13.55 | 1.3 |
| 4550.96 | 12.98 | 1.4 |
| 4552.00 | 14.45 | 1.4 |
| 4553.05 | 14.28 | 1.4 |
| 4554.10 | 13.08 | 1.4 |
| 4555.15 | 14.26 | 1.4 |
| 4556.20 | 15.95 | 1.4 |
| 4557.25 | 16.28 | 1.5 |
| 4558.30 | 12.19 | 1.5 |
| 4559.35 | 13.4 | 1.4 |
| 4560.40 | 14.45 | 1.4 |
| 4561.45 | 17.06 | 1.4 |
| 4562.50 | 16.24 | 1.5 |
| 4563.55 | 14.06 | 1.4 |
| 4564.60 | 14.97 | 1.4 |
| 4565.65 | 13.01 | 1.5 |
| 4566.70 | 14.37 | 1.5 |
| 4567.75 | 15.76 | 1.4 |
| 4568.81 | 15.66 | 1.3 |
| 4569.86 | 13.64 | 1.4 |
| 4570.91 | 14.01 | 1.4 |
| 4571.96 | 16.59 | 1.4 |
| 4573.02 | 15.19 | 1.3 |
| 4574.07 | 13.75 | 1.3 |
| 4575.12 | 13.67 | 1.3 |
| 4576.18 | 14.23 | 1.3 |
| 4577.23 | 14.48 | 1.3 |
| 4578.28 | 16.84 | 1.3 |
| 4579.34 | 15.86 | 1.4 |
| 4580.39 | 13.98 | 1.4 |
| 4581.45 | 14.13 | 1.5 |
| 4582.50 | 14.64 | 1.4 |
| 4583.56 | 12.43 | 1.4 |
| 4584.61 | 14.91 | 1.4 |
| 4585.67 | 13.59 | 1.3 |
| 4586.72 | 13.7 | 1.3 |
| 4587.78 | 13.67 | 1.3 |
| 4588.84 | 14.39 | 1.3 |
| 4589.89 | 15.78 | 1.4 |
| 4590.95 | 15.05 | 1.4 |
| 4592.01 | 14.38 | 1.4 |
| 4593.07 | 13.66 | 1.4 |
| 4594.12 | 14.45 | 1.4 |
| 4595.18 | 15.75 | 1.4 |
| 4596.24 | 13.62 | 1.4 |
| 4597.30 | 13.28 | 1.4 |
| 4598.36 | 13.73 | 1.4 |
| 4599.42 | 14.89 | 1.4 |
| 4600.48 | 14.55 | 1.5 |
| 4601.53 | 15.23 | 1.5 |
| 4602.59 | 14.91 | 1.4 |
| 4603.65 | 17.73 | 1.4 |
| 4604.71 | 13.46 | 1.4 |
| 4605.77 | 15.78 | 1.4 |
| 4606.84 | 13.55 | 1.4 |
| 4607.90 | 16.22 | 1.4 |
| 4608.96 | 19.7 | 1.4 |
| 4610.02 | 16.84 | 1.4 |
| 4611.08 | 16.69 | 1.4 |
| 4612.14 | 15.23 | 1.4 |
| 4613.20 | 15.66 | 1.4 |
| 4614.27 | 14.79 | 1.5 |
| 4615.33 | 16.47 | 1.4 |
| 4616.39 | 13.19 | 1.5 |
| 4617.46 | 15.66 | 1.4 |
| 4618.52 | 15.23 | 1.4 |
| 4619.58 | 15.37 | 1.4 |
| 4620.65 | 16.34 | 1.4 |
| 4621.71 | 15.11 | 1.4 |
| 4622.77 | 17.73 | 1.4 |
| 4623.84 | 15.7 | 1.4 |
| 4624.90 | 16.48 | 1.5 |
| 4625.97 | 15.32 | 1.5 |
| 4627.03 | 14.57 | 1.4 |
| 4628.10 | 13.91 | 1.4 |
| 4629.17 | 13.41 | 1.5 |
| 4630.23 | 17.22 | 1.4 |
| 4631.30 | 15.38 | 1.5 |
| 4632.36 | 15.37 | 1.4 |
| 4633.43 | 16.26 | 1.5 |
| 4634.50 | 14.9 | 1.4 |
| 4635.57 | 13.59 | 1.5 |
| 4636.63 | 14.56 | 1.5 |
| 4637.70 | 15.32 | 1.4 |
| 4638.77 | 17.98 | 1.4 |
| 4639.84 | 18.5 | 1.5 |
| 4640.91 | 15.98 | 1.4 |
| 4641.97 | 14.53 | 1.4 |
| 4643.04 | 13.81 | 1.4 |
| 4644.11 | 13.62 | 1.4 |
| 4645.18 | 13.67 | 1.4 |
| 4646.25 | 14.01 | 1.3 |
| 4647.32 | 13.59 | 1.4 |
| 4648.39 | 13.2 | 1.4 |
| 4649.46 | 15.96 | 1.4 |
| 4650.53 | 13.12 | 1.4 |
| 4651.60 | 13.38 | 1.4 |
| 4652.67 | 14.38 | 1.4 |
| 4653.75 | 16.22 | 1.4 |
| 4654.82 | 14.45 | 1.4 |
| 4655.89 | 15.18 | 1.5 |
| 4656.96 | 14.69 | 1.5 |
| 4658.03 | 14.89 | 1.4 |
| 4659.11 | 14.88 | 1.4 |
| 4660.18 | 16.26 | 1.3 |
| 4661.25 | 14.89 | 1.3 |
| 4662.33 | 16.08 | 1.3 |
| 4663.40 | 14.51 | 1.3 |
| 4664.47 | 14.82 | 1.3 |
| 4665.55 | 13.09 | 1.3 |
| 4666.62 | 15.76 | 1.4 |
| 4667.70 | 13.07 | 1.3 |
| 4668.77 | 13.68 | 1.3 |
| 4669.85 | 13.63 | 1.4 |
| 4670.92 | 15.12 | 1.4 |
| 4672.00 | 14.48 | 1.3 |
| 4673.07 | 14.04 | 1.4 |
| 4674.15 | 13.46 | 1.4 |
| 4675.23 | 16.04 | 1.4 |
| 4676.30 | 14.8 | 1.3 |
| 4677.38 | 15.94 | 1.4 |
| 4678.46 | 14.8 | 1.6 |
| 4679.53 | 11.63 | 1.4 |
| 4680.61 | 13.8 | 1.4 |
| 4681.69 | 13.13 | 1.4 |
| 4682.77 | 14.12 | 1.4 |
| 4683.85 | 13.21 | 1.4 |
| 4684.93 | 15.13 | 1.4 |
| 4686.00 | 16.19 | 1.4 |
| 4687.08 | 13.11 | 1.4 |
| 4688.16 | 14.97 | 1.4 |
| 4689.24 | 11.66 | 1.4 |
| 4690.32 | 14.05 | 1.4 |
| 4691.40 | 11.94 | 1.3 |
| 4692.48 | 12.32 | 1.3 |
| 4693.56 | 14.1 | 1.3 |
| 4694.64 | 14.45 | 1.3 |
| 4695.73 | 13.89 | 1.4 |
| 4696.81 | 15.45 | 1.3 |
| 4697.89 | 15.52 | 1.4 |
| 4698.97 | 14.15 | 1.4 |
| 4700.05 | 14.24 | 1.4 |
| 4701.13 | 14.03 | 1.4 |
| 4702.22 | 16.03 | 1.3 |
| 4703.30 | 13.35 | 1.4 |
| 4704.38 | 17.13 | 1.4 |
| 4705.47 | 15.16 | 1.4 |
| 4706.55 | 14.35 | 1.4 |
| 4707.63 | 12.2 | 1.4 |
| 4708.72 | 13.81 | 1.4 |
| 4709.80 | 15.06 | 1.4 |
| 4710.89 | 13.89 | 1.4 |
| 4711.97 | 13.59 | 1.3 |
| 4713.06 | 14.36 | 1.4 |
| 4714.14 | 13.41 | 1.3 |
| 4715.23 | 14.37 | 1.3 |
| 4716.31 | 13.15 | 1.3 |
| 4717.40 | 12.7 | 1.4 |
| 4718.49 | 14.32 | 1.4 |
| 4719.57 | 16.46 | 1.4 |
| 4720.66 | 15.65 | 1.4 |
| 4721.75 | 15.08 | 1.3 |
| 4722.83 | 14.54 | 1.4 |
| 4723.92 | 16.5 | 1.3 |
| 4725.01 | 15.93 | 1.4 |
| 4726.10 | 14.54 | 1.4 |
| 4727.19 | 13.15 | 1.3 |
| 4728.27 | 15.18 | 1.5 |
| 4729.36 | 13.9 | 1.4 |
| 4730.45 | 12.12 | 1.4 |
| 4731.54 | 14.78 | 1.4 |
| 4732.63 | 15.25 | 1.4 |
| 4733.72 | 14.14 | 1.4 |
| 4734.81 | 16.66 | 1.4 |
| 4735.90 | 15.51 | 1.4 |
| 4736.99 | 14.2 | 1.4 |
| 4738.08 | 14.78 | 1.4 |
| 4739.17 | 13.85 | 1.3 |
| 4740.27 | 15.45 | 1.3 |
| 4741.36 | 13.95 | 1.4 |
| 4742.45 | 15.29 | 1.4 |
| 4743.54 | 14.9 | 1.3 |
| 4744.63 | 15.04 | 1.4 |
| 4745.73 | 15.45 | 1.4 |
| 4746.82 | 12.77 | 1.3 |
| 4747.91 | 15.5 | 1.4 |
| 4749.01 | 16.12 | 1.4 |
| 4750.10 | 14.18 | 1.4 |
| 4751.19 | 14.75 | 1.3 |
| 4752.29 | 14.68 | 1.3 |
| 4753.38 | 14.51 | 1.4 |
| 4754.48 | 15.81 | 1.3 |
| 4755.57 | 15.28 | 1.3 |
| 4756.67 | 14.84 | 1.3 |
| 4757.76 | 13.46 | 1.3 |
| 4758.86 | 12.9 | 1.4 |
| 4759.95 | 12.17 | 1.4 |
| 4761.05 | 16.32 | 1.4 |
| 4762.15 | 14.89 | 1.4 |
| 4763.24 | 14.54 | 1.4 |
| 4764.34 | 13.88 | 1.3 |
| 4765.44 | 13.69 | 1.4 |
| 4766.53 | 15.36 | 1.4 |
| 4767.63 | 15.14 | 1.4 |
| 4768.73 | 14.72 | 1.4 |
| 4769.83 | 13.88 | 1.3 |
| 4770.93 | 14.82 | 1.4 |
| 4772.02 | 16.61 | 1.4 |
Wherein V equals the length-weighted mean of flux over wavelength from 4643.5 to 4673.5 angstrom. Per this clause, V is 14.5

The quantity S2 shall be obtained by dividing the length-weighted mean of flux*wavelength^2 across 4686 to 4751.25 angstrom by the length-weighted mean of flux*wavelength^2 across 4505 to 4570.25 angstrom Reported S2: 1.08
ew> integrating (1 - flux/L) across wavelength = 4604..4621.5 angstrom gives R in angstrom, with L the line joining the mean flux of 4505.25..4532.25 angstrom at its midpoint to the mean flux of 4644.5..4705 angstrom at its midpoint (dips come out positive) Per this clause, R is -1.5 angstrom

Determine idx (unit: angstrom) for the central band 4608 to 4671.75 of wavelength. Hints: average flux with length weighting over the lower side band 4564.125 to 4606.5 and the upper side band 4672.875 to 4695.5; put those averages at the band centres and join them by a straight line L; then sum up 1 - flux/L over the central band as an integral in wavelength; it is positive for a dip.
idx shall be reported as -4.1 angstrom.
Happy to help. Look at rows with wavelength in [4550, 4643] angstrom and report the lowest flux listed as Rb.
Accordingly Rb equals 12.19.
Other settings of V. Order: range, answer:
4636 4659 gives 14.8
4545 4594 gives 14.5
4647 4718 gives 14.3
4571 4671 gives 14.9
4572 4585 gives 14.6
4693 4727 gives 14.5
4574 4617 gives 14.9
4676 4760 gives 14.4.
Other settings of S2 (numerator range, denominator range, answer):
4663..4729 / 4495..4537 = 1.08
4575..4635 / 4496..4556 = 1.09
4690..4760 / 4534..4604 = 1.06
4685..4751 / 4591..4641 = 0.98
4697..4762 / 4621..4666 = 1.01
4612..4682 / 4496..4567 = 1.08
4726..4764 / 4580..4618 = 1.04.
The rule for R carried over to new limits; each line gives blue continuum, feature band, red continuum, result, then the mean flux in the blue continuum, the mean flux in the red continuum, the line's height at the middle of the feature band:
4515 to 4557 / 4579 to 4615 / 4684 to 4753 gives -1.3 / 14.3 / 14.5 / 14.4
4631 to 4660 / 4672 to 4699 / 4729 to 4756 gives 1.4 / 14.9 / 14.8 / 14.8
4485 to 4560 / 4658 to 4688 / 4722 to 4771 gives 0.3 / 14.5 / 14.7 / 14.6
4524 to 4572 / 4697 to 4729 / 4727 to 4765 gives 0.0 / 14.3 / 14.6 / 14.5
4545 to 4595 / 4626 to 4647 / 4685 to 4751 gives -0.8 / 14.5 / 14.5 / 14.5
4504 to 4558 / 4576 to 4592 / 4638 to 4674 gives 0.0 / 14.4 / 14.7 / 14.6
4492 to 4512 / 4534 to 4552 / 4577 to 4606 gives 0.3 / 14.8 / 14.6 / 14.7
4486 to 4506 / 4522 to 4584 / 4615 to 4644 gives 2.6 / 14.7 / 15.4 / 15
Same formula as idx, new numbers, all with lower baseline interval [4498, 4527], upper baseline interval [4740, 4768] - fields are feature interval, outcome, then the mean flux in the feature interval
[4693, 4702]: 0.1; 14.5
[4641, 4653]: 0.6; 14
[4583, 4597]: 0.4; 14.2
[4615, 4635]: -1.0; 15.4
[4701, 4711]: 0.1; 14.5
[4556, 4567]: 0.0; 14.7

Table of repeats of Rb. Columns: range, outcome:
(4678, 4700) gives 11.63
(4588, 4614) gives 13.28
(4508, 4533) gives 10.85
